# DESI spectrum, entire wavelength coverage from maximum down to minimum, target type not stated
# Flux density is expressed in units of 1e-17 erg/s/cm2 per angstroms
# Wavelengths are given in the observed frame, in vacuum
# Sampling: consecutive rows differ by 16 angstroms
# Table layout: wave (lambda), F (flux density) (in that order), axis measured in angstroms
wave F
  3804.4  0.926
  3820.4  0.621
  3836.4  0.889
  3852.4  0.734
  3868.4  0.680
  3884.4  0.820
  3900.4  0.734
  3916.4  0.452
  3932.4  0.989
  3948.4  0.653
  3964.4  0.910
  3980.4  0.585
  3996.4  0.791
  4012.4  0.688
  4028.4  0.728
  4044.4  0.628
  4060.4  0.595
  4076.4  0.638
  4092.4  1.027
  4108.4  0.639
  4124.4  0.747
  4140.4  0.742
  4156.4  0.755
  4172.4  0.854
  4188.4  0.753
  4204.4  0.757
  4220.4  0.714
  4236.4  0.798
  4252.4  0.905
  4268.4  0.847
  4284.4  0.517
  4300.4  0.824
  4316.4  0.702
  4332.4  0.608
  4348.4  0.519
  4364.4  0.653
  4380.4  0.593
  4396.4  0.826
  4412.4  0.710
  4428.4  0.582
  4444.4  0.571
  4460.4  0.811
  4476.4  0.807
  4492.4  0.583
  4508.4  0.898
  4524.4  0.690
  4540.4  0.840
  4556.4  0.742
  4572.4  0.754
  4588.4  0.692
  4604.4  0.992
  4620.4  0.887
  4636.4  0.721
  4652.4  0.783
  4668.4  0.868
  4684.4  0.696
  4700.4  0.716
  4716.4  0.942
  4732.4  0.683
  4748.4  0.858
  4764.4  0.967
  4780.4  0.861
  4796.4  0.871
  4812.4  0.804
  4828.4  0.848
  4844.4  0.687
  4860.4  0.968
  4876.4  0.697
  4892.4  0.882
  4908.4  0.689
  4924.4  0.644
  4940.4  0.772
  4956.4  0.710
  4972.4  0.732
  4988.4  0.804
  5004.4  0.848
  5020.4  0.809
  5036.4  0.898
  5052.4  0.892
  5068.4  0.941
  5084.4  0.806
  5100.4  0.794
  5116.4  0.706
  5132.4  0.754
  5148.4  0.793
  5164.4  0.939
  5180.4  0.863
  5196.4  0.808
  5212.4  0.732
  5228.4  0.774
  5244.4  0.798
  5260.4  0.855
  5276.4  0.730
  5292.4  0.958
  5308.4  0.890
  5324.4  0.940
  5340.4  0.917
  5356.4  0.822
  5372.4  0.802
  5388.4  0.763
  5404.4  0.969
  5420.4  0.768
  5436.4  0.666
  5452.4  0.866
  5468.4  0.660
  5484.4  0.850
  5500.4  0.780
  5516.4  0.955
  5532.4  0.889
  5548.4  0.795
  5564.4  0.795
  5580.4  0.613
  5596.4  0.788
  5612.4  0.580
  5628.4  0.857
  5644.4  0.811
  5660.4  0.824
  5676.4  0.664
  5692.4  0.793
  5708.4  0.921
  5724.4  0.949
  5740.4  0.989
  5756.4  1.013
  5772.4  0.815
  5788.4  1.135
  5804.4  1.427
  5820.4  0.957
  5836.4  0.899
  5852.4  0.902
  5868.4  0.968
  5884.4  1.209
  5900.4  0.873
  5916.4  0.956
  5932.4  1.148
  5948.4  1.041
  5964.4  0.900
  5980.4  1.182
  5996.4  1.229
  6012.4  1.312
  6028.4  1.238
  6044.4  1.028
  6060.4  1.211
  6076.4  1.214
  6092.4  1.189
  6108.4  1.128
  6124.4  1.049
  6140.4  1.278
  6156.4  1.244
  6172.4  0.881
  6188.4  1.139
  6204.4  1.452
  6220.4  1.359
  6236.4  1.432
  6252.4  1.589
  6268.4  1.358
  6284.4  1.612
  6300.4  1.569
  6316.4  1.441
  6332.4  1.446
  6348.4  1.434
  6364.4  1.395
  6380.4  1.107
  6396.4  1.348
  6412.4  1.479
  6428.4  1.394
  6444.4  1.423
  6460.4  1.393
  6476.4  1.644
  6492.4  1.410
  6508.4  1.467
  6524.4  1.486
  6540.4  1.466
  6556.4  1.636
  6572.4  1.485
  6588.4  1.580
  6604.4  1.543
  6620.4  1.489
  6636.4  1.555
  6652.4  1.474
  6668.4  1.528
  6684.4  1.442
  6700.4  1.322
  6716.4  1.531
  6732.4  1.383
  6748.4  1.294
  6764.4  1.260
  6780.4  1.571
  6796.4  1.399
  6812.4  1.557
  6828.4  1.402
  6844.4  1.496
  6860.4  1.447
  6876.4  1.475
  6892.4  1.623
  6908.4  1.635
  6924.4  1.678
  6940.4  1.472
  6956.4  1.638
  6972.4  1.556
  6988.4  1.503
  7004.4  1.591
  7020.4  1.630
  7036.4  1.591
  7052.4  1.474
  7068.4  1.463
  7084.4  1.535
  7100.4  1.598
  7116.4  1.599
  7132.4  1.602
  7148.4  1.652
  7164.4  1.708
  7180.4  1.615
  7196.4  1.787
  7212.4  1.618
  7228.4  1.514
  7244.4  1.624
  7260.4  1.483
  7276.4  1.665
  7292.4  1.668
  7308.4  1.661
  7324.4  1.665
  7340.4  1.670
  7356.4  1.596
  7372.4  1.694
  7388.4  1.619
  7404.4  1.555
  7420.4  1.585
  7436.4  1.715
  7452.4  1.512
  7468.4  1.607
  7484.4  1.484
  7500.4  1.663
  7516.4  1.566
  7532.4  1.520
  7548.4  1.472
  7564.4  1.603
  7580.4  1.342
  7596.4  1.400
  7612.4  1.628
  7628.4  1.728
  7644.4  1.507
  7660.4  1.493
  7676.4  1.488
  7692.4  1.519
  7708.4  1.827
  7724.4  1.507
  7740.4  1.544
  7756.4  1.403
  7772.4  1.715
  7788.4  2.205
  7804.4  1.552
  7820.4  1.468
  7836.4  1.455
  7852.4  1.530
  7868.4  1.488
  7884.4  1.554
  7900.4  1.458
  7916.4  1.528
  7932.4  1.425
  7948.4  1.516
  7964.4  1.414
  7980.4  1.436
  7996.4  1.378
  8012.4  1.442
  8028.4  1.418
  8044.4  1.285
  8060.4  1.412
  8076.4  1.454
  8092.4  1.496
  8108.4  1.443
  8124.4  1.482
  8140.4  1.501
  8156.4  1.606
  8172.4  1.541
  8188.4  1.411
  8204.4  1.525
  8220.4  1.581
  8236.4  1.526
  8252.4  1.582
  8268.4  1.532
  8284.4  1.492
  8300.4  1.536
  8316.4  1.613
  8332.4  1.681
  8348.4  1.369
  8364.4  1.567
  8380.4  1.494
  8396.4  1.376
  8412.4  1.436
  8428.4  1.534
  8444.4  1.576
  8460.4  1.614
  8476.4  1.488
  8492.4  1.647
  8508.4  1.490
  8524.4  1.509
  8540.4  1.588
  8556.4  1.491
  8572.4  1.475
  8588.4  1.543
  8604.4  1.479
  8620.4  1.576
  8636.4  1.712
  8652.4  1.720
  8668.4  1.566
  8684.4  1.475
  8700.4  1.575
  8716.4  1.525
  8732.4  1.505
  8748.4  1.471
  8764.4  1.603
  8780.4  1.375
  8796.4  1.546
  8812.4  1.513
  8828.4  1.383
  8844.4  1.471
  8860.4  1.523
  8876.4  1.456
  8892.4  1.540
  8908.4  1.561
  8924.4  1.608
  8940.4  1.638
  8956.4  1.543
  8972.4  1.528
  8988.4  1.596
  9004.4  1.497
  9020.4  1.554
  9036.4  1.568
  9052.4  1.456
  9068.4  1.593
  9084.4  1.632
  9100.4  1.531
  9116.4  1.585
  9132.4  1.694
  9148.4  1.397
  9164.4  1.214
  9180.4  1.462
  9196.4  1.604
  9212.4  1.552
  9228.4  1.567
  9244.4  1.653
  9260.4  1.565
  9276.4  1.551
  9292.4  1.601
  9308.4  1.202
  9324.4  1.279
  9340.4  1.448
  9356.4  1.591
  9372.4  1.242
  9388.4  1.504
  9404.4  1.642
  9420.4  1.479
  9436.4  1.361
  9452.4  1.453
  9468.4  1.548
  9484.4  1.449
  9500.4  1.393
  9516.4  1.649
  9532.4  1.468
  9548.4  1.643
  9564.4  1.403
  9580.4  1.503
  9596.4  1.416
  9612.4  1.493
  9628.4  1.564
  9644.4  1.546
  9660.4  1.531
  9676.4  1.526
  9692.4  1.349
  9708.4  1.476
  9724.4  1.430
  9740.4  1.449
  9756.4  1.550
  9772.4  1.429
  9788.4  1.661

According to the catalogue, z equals 0.555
